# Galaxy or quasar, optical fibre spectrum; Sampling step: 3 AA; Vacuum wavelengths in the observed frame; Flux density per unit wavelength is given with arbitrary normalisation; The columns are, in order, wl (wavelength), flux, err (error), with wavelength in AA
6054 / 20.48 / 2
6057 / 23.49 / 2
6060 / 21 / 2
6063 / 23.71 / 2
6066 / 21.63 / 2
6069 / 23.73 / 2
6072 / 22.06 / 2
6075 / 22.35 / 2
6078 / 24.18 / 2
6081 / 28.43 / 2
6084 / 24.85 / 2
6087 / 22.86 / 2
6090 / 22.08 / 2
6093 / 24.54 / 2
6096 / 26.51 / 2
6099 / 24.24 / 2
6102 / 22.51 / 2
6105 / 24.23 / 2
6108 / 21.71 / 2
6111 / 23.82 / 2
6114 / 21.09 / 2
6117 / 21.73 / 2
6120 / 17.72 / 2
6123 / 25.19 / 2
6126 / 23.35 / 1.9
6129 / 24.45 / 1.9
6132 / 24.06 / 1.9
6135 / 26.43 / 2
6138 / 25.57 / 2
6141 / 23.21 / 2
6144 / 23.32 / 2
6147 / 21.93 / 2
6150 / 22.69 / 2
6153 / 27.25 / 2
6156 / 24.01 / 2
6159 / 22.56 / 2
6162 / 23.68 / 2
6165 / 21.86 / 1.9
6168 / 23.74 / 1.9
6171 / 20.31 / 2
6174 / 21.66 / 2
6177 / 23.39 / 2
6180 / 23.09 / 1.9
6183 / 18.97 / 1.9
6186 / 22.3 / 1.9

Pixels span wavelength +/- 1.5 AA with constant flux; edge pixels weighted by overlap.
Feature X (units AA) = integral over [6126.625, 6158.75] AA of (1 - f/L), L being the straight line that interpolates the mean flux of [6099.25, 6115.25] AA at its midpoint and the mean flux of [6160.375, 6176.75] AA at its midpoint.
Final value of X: -2.4 AA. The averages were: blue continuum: 22.8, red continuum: 22.3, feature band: 24.2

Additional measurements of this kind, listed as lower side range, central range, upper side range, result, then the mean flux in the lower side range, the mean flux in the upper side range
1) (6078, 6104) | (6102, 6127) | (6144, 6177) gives 1.7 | 24.5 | 23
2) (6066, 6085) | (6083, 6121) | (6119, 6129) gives 0.6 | 24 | 22.7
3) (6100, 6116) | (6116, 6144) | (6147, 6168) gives -0.6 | 22.7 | 23.6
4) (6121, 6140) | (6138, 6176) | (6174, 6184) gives 0.0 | 24.6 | 21.9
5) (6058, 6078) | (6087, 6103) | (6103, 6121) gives -1.3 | 22.6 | 21.8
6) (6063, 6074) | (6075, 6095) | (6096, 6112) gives -1.1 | 22.6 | 23.6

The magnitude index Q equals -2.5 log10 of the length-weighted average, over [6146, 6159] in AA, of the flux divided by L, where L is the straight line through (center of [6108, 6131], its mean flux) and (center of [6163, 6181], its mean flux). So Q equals -0.07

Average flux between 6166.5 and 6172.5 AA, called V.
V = 22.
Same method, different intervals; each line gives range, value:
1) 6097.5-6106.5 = 23.7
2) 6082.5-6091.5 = 23.3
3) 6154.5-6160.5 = 23.3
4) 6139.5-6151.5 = 22.8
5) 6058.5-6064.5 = 22.4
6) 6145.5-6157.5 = 24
